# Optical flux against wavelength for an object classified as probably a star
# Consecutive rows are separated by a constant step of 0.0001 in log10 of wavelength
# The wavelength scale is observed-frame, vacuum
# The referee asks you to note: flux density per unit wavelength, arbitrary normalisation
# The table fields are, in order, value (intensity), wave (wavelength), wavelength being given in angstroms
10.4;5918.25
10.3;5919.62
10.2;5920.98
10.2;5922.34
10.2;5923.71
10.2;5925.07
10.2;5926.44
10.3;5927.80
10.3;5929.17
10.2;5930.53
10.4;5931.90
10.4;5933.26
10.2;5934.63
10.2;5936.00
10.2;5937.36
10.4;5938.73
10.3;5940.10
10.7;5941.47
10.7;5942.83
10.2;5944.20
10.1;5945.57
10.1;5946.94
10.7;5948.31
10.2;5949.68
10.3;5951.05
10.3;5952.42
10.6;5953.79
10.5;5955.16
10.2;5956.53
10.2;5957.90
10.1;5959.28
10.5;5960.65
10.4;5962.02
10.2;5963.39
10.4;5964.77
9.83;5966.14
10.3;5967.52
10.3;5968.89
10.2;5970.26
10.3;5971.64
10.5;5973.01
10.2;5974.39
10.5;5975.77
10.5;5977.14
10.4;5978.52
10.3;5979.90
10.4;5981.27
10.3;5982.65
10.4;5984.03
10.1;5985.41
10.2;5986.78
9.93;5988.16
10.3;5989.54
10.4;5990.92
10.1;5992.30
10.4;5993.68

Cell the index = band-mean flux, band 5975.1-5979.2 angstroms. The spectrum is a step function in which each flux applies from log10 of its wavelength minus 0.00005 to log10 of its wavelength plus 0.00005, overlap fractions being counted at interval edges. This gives 10.5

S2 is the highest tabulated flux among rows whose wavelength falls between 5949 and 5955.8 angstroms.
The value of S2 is 10.6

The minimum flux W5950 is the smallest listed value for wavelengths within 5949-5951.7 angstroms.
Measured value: 10.2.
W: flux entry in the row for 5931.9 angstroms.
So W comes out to 10.4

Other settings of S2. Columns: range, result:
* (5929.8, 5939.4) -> 10.4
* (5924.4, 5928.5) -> 10.3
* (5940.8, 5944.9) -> 10.7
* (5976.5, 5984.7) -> 10.5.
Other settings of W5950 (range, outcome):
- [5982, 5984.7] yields 10.3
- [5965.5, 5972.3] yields 9.83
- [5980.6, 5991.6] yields 9.93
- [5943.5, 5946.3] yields 10.1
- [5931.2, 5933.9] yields 10.4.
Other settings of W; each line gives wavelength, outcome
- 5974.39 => 10.2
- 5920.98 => 10.2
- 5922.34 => 10.2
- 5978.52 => 10.4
